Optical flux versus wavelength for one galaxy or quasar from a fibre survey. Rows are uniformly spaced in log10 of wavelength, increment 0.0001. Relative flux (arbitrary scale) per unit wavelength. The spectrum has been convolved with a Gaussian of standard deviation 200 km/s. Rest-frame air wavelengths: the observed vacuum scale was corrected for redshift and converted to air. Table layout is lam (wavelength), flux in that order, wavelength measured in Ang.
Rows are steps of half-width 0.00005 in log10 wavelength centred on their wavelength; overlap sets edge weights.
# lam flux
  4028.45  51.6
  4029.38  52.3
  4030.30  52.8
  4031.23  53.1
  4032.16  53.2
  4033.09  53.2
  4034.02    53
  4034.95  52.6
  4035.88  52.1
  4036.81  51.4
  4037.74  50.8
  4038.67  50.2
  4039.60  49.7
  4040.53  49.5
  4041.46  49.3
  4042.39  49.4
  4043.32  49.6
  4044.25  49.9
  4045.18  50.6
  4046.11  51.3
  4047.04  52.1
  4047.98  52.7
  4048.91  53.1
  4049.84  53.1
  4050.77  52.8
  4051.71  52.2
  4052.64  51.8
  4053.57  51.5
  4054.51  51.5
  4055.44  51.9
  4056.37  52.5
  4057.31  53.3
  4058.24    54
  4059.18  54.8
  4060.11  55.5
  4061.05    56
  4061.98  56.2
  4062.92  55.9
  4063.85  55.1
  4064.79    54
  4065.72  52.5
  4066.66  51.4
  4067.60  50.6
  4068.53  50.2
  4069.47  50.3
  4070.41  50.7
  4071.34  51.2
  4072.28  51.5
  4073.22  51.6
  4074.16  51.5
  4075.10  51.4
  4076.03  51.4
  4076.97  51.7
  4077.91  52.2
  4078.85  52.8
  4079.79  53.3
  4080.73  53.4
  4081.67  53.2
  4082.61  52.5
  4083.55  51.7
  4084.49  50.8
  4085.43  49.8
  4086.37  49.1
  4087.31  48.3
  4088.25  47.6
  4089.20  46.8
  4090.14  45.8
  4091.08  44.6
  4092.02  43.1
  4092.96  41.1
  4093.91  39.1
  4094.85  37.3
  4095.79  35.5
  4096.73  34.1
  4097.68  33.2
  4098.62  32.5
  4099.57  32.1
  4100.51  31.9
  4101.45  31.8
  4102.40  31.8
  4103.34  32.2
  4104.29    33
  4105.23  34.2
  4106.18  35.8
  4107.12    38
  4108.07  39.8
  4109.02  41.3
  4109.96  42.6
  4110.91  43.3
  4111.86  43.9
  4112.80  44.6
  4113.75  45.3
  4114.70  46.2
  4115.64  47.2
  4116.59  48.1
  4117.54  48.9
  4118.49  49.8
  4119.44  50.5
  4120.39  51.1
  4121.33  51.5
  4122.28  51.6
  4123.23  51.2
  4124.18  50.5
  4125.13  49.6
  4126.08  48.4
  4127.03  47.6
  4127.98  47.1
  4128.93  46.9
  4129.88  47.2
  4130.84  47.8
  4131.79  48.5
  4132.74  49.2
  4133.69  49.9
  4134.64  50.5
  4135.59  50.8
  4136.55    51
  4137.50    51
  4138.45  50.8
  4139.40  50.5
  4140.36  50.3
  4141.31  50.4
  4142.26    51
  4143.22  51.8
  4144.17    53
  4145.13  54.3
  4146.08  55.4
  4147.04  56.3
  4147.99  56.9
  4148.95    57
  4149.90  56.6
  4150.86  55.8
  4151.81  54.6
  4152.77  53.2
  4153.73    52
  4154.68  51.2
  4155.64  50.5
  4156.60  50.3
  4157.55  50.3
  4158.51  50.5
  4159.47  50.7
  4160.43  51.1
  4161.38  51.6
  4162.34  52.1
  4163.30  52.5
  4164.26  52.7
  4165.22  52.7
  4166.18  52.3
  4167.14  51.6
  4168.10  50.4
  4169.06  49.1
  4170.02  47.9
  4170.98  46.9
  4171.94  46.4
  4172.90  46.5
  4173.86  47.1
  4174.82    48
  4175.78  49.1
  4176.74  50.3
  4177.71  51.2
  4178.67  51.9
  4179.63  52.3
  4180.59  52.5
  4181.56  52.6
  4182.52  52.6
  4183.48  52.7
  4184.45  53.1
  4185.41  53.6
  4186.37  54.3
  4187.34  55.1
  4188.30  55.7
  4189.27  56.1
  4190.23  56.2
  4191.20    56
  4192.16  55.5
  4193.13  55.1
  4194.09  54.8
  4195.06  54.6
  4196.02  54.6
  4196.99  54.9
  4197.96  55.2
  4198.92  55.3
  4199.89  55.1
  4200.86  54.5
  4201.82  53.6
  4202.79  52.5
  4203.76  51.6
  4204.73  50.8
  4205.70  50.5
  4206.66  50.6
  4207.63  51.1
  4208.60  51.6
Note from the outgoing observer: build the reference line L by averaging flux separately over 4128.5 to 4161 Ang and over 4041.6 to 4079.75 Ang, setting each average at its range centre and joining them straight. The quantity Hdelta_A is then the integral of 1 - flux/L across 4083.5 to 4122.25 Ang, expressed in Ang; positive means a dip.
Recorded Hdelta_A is 7.4 Ang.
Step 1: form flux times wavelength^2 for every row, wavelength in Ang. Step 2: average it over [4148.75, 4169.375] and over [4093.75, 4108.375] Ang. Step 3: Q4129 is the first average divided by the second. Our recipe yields 1.56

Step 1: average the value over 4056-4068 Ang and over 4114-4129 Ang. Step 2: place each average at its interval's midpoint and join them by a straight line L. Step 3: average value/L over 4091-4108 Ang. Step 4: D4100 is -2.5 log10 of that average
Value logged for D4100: 0.39 mag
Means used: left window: 54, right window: 49.2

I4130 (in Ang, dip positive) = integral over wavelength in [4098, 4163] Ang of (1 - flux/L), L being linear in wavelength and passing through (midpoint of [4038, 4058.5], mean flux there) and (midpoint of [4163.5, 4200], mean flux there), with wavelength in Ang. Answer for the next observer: 5.59 Ang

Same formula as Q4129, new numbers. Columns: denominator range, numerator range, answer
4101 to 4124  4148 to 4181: 1.22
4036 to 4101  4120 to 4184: 1.08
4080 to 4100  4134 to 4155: 1.24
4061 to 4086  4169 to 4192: 1.04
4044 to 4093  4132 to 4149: 1.05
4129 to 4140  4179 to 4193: 1.12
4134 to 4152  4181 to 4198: 1.05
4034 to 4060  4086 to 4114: 0.78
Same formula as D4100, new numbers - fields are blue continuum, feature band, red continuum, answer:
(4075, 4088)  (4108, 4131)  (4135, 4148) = 0.10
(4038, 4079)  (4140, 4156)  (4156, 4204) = -0.03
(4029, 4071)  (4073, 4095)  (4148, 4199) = 0.07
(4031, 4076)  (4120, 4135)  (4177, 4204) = 0.08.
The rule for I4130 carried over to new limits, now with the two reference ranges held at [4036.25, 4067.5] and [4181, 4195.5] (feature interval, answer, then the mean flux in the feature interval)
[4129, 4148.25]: 0.9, 51.2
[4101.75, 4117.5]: 3.7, 40.6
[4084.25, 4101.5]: 3.9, 40.8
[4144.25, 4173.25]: 1.1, 52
